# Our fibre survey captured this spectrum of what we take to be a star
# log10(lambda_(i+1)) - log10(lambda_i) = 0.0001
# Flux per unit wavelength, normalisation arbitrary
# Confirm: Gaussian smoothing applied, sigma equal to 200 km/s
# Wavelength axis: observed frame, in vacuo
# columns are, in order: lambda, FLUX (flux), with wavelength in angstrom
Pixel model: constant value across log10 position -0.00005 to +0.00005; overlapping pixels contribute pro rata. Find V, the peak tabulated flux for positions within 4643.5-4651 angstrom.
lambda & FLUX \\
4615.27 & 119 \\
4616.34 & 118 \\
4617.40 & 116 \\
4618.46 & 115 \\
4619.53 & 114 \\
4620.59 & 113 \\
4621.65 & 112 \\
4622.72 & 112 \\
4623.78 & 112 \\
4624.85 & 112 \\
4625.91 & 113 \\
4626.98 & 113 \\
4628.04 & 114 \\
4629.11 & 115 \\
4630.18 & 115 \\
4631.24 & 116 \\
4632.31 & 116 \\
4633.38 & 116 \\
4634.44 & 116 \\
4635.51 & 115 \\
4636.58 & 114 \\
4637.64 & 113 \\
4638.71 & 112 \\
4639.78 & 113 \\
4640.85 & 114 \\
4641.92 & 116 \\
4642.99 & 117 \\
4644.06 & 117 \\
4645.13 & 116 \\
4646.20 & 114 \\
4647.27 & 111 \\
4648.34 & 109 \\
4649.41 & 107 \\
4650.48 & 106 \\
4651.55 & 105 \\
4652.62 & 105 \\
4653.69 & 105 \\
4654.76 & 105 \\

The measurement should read 117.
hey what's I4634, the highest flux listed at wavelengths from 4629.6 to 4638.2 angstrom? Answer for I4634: 116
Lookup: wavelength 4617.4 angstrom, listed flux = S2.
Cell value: 116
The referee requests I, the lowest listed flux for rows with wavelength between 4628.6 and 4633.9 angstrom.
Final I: 115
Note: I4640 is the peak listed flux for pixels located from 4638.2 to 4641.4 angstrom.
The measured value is 114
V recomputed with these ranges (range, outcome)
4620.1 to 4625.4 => 113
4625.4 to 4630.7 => 115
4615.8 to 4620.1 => 118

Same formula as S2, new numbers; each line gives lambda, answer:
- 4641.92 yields 116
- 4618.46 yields 115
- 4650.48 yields 106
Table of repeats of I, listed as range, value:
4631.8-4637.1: 114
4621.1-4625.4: 112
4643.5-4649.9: 107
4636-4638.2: 113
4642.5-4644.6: 117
